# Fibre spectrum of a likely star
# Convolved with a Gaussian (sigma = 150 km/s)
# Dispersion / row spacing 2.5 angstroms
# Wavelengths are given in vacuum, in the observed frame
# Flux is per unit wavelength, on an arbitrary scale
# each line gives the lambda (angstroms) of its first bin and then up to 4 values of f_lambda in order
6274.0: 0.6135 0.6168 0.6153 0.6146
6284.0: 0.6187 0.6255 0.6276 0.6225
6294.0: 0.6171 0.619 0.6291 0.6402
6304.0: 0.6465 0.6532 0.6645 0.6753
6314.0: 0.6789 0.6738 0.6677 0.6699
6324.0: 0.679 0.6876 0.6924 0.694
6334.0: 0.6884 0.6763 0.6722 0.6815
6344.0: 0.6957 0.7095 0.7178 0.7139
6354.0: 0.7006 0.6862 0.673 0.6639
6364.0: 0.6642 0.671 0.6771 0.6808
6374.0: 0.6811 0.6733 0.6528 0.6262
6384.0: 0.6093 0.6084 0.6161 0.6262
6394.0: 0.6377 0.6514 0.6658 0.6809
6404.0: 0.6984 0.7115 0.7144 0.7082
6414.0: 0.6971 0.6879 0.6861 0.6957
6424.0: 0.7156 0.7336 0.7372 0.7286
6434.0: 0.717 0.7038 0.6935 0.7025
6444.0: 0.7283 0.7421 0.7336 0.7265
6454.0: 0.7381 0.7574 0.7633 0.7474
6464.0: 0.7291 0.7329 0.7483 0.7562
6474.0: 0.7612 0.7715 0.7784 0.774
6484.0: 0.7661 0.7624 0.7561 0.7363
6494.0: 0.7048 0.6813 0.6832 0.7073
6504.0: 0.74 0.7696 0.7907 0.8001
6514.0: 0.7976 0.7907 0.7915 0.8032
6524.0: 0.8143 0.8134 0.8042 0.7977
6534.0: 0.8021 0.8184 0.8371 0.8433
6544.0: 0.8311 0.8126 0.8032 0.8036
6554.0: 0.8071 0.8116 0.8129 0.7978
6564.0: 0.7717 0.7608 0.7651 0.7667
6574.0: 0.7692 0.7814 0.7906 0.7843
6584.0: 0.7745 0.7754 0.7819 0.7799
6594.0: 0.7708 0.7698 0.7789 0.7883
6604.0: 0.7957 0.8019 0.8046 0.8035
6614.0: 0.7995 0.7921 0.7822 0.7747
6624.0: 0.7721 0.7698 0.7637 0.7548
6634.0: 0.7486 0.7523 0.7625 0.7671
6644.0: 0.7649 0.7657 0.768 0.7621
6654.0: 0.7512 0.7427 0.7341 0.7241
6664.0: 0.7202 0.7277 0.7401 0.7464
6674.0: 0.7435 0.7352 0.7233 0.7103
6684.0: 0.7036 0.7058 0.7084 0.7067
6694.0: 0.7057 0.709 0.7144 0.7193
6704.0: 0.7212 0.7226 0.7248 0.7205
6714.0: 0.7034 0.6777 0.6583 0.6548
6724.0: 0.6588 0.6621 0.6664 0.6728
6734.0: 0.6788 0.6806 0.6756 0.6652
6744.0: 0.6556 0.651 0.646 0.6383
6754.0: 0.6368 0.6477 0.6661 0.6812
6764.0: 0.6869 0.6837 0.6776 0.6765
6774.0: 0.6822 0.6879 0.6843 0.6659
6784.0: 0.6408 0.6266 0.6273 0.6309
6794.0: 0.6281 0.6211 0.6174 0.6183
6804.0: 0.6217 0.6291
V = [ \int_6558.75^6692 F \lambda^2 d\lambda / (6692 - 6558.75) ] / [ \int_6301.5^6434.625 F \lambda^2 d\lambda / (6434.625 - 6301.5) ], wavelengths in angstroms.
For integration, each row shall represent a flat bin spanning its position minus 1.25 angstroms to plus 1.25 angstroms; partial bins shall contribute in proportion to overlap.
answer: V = 1.21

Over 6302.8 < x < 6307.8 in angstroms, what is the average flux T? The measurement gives 0.65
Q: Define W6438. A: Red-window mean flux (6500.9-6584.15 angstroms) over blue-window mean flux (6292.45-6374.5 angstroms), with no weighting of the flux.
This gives 1.18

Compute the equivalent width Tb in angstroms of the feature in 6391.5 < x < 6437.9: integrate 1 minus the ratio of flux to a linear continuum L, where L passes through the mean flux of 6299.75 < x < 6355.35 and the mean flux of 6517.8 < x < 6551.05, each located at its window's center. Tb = 2.52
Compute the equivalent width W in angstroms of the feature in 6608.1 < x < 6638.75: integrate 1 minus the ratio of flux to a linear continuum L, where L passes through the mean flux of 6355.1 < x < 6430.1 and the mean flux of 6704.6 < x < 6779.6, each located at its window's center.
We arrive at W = -4.6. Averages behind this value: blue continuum 0.674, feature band 0.776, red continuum 0.674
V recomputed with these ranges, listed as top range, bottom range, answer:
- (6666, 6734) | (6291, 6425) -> 1.17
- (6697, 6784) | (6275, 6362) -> 1.16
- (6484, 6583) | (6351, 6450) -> 1.19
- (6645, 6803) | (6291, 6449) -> 1.13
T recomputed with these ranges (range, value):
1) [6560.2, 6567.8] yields 0.777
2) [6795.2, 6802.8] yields 0.619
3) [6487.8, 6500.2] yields 0.712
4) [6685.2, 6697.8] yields 0.707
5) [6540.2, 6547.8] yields 0.829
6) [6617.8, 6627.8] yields 0.775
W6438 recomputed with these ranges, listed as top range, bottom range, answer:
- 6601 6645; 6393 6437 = 1.11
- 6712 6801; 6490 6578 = 0.84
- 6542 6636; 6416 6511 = 1.07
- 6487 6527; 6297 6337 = 1.14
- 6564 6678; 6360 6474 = 1.10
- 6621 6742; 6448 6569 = 0.93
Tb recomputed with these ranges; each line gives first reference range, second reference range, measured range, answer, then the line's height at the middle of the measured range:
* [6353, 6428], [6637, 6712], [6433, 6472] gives -2.61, 0.686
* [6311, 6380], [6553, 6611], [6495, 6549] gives -2.01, 0.759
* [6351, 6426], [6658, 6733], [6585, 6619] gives -4.43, 0.697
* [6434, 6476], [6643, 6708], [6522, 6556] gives -3.75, 0.733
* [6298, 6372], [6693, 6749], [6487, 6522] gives -3.69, 0.681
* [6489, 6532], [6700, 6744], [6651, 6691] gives -1.37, 0.705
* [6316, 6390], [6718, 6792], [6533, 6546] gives -3.06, 0.669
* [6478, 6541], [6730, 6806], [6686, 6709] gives -0.86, 0.688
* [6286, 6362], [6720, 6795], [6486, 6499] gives -1.08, 0.666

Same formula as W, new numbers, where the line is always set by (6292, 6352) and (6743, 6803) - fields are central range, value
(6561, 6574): -2.15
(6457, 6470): -1.55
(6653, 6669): -1.85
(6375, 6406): 0.99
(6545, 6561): -3.53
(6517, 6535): -3.80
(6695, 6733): -2.14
